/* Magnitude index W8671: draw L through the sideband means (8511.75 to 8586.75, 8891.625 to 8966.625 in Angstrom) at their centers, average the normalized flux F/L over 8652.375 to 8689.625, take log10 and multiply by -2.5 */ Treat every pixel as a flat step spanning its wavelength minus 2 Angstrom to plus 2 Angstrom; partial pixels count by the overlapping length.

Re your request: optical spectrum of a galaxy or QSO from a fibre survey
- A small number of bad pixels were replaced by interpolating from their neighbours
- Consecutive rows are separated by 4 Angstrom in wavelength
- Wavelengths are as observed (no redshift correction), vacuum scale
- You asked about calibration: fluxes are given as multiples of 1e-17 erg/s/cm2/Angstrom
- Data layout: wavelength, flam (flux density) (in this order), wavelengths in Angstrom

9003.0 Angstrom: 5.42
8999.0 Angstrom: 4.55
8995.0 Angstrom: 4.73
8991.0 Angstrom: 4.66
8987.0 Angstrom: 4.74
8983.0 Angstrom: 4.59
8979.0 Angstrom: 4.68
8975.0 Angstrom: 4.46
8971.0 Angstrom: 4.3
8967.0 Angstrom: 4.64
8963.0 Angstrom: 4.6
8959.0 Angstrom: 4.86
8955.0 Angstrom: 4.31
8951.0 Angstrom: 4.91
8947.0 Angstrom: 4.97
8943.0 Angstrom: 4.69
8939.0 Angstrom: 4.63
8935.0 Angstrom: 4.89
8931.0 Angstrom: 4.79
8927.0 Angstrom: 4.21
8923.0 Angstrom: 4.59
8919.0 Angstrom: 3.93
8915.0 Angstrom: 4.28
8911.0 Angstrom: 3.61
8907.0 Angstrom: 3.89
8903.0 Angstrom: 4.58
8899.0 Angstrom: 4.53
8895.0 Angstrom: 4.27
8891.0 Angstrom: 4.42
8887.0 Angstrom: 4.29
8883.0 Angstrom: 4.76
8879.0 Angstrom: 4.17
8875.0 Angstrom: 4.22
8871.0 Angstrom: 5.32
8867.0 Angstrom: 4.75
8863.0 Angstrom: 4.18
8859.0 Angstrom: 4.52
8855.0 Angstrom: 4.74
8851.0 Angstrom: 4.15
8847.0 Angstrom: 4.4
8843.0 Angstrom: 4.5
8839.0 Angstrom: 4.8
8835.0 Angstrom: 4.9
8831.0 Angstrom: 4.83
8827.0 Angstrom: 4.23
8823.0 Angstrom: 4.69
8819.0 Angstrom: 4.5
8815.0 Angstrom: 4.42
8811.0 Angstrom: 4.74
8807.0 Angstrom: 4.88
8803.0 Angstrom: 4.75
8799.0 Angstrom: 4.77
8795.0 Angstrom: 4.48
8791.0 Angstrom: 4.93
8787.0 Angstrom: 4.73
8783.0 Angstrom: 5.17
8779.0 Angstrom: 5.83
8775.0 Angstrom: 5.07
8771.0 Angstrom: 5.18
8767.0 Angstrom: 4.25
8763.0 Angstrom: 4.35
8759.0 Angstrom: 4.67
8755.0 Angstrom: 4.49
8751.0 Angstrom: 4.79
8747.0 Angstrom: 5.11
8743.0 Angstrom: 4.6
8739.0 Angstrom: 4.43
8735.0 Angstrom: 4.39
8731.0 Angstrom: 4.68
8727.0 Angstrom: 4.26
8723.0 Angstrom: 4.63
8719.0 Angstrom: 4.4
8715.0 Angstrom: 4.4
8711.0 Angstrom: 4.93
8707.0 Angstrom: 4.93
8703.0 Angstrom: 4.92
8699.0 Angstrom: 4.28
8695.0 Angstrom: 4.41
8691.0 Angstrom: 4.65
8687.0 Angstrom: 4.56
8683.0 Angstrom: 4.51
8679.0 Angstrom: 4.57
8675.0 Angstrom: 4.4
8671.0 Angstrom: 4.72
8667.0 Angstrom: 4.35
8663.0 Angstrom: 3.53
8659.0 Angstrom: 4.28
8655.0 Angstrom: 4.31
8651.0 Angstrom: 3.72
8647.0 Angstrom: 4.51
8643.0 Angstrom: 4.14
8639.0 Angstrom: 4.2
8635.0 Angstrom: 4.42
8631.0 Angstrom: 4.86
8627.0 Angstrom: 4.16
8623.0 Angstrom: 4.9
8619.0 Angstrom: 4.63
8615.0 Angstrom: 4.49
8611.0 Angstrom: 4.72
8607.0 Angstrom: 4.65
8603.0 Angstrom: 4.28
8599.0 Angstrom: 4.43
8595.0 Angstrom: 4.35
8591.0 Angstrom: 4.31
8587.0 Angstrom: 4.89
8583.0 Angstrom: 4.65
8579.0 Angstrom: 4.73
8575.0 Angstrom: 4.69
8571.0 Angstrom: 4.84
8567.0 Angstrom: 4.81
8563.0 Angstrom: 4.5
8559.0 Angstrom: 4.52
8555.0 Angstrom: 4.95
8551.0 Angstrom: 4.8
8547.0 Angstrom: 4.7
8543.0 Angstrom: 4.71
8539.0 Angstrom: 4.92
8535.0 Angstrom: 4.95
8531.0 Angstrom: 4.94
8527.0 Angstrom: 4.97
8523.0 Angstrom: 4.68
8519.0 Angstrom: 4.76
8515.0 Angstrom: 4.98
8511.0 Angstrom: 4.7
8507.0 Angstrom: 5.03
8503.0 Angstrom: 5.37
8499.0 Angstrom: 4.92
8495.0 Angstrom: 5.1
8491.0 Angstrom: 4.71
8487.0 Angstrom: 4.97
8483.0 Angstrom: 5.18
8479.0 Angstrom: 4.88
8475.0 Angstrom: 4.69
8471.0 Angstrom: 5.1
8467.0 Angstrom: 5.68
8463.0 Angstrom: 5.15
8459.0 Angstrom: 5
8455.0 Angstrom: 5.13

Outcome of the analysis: 0.08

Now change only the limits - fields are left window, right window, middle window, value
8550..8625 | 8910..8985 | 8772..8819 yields -0.07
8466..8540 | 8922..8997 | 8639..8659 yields 0.16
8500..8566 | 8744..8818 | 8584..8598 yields 0.07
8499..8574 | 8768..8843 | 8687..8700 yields 0.08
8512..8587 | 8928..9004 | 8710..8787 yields 0.01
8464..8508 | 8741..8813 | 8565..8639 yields 0.09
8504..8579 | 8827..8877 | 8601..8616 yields 0.05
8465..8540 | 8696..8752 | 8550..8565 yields 0.05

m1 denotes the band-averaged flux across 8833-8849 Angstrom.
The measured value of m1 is 4.65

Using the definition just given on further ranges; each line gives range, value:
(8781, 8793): 4.94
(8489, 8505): 5.03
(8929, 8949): 4.79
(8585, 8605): 4.45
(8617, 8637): 4.59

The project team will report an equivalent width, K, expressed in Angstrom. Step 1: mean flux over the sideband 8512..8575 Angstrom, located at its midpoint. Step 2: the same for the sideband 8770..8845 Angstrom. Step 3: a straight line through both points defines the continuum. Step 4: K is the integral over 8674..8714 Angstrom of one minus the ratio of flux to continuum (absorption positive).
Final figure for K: 1.5 Angstrom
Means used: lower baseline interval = 4.8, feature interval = 4.62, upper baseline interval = 4.81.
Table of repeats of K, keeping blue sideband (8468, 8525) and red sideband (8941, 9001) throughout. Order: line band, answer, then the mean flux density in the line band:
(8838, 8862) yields 1.17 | 4.49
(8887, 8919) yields 3.26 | 4.21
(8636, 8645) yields 1.22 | 4.2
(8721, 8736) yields 0.95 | 4.5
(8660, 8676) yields 1.97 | 4.24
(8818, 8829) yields 0.62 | 4.47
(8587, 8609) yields 1.96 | 4.45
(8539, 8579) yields 1.41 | 4.73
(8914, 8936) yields 1.12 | 4.44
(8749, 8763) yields 0.51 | 4.61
